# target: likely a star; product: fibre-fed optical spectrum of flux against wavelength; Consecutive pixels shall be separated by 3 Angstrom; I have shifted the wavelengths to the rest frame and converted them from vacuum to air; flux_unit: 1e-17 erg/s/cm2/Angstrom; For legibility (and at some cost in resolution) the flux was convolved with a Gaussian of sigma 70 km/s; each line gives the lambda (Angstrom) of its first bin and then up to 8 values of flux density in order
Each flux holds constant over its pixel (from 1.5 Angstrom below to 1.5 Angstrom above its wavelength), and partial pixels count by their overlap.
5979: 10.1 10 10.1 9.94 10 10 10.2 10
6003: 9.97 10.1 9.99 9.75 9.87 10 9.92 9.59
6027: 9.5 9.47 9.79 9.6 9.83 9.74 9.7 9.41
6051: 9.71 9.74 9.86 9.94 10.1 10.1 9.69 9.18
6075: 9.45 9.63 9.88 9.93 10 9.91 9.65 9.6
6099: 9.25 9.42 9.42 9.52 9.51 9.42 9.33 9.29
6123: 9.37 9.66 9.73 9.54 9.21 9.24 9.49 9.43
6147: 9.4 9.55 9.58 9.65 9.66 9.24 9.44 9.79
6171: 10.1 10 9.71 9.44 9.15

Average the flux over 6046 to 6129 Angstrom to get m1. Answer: 9.63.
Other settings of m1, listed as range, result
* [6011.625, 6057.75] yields 9.71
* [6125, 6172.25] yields 9.54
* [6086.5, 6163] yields 9.5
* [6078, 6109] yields 9.66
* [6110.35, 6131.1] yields 9.47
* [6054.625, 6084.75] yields 9.77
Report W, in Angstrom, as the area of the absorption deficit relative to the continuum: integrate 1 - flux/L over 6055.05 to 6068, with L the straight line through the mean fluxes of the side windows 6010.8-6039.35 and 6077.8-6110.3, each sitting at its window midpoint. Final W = -0.39 Angstrom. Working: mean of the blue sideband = 9.73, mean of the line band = 9.98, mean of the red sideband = 9.65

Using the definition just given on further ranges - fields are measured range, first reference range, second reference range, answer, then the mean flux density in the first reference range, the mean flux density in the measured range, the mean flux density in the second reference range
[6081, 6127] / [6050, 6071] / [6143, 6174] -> 0.89 Angstrom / 9.86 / 9.56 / 9.61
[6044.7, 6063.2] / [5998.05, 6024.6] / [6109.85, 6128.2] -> -0.06 Angstrom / 9.93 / 9.76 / 9.44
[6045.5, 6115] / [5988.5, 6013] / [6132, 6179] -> 0.78 Angstrom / 10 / 9.67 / 9.56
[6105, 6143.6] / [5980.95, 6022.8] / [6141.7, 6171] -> 0.81 Angstrom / 9.99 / 9.44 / 9.56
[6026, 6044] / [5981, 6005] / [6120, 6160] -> 0.39 Angstrom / 10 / 9.66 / 9.49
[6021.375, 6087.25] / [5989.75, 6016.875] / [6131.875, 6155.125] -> 0.44 Angstrom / 9.99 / 9.72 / 9.43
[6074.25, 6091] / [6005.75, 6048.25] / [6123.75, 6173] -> -0.27 Angstrom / 9.75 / 9.81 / 9.55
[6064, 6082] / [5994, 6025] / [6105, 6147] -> 0.02 Angstrom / 9.95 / 9.66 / 9.44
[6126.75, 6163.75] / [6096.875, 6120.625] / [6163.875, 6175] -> 0.71 Angstrom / 9.4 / 9.48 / 9.84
